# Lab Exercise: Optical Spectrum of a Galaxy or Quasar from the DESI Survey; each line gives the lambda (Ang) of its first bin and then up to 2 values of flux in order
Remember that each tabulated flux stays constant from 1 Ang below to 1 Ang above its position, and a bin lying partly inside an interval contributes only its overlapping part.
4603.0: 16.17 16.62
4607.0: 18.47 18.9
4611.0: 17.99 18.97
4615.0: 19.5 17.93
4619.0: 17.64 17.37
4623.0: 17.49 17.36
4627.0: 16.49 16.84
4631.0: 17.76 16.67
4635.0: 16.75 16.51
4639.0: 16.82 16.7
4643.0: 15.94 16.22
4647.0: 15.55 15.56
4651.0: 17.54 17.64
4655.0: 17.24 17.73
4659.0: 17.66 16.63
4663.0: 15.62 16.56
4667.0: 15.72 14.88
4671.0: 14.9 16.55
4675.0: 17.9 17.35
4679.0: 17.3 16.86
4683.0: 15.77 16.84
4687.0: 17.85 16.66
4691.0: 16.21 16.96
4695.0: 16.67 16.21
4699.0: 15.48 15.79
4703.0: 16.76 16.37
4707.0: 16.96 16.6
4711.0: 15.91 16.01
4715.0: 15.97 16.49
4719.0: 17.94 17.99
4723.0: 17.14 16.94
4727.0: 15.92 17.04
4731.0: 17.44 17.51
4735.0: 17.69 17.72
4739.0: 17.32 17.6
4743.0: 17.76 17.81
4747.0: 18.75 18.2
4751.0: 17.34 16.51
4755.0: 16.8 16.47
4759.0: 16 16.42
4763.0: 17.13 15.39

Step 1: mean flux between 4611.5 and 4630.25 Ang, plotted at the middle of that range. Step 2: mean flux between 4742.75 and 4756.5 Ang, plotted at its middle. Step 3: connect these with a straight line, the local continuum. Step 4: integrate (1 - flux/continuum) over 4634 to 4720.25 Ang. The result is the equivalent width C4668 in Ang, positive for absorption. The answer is 5.4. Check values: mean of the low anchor 17.7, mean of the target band 16.6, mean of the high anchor 17.5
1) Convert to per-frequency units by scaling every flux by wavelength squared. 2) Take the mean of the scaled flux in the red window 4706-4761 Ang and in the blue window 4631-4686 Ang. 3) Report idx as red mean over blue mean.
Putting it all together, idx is 1.06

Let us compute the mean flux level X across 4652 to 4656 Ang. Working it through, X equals 17.4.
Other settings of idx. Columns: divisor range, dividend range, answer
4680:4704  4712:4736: 1.04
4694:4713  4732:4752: 1.11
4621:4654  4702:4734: 1.04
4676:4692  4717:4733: 1.04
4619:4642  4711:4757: 1.06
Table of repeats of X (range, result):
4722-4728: 16.7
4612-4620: 18.5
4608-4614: 18.6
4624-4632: 17.1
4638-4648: 16.2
